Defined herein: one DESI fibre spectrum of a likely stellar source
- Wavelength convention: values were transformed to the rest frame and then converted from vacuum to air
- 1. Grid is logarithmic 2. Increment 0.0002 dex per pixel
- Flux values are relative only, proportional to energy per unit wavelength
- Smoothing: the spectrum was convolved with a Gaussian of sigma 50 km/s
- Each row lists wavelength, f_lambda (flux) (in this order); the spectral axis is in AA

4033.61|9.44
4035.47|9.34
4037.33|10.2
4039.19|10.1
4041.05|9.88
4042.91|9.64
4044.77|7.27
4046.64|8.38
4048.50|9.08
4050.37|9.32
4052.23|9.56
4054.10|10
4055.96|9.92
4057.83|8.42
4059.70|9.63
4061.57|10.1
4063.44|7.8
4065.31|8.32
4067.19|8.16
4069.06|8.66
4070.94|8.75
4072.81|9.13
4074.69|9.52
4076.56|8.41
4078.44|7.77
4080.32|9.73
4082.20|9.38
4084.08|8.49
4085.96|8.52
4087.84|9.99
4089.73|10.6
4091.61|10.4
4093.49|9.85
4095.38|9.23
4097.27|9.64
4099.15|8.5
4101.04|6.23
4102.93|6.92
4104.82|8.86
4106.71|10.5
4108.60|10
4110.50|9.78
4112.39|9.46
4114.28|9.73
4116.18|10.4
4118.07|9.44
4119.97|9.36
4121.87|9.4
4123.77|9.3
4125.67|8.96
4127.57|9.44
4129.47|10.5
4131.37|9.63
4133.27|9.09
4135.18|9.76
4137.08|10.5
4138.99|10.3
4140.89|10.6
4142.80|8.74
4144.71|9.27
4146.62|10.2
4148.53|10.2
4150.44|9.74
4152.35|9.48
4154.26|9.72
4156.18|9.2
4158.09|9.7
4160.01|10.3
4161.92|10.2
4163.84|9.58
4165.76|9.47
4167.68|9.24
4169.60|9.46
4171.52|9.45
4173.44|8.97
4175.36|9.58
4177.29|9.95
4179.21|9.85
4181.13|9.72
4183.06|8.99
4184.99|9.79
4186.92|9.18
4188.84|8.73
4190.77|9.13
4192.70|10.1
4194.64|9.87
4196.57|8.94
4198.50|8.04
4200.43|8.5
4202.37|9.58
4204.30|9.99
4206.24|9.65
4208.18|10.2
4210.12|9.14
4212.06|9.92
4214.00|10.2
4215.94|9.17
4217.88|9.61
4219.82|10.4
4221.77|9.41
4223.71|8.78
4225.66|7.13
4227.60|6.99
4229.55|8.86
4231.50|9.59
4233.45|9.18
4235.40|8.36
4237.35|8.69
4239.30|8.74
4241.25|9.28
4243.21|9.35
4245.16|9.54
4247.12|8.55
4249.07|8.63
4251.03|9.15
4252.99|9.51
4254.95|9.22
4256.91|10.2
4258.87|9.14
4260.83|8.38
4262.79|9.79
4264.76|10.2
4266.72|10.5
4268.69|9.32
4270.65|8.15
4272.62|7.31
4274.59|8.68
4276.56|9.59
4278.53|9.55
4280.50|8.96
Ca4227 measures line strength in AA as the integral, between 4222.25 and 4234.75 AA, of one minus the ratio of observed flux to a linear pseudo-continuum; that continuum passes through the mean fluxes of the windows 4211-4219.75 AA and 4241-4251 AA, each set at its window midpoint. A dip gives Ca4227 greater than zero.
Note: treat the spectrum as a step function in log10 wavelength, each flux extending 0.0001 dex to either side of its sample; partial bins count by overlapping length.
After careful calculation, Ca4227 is 1.3 AA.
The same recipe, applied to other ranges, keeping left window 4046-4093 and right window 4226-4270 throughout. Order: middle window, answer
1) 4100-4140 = -1.23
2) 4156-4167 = -0.78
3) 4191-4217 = -1.02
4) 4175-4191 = -0.57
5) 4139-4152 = -0.98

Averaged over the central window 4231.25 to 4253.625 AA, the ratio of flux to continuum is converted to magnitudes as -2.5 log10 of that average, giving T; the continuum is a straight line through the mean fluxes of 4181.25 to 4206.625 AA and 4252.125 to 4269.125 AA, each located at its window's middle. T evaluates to 0.057 mag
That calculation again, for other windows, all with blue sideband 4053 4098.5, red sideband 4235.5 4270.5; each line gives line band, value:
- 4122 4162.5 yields -0.06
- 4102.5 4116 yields -0.03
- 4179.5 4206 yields -0.01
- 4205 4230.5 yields 0.01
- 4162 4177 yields -0.03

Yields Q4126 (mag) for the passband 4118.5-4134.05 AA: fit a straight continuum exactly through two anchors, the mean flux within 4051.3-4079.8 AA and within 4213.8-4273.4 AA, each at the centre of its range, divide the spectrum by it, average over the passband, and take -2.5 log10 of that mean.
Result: -0.06 mag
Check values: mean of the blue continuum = 8.95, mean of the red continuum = 9.07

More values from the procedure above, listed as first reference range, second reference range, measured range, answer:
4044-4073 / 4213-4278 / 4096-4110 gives 0.029 mag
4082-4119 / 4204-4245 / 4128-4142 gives -0.086 mag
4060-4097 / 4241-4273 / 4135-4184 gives -0.062 mag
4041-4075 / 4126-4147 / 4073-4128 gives 0.022 mag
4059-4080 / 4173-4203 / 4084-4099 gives -0.086 mag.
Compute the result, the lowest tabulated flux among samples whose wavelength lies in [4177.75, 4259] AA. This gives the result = 6.99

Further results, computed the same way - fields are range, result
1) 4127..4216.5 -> 8.04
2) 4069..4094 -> 7.77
